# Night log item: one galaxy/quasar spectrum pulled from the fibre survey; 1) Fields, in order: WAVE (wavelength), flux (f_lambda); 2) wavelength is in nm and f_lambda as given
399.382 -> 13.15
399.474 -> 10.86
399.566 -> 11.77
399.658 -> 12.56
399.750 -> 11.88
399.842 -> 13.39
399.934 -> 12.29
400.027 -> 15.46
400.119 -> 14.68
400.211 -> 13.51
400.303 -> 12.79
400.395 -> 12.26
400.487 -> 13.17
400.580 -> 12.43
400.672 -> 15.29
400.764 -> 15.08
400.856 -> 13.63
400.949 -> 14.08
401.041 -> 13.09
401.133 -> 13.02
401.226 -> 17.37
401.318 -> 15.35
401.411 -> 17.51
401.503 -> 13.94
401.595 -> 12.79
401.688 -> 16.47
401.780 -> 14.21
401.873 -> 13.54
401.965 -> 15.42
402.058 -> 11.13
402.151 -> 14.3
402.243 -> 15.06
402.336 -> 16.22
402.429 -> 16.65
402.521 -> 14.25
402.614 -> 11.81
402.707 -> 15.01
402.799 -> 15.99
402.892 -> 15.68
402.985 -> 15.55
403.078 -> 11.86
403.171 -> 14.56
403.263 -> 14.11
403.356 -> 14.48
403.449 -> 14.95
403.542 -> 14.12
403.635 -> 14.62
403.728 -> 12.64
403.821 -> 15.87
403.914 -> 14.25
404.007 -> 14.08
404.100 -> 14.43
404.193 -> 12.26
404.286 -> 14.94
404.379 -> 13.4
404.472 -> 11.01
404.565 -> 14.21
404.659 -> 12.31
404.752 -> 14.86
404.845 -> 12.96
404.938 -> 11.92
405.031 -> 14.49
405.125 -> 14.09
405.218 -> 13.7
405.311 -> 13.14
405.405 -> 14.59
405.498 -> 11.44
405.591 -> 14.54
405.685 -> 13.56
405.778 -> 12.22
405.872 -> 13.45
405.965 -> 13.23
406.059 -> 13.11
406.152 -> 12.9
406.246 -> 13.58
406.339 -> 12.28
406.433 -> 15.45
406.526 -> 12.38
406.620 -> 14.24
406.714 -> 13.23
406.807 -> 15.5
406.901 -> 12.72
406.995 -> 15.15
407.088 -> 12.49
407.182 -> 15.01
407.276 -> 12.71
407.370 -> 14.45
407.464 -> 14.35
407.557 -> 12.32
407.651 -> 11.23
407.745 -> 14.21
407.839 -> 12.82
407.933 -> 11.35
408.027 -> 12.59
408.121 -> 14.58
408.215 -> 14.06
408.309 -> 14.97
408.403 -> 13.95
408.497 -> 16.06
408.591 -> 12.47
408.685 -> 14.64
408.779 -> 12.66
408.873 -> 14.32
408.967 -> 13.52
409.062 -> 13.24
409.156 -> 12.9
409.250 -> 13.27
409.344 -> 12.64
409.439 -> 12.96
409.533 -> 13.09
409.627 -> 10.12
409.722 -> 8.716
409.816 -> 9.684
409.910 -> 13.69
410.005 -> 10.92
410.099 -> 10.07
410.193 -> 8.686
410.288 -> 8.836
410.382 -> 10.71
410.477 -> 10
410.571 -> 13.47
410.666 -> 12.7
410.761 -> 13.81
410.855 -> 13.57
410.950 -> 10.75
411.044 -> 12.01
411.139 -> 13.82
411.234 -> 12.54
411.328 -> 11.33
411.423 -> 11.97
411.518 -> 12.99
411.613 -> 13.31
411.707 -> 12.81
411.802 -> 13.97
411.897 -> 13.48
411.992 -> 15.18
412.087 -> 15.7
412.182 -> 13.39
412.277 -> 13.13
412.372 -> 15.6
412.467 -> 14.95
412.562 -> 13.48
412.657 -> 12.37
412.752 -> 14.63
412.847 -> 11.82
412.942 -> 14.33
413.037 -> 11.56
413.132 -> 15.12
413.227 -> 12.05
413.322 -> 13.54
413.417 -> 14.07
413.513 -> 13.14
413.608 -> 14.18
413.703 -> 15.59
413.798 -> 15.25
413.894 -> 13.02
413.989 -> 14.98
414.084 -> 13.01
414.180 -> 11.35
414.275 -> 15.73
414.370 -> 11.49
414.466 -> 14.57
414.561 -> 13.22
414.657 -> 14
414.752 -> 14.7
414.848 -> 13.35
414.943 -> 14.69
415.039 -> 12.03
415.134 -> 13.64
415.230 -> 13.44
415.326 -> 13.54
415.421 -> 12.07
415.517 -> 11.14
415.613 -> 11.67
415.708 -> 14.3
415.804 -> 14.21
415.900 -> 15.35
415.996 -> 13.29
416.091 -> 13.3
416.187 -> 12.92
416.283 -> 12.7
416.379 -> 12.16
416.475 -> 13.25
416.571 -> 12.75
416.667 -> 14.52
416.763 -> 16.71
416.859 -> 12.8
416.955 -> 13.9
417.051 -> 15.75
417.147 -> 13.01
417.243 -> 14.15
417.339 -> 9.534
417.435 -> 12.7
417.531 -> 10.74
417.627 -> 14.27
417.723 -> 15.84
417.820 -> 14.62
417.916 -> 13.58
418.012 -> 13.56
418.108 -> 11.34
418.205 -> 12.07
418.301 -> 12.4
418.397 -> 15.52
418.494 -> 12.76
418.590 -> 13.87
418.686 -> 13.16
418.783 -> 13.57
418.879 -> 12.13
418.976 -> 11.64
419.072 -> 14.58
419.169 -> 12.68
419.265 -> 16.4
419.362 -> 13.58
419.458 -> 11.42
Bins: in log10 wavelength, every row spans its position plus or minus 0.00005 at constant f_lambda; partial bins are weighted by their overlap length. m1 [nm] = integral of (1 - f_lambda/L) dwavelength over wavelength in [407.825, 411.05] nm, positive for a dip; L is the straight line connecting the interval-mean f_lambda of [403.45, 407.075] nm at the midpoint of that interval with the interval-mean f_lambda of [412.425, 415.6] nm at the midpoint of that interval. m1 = 0.28 nm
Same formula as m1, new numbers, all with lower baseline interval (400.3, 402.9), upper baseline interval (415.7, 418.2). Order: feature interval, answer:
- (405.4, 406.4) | 0.07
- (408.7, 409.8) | 0.12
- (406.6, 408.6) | 0.05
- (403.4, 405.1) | 0.06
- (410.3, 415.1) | 0.13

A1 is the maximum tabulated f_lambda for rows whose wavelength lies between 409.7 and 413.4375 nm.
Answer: 15.7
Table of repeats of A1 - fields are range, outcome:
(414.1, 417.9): 16.71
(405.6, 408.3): 15.5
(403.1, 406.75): 15.87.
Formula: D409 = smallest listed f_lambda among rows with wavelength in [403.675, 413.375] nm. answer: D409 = 8.686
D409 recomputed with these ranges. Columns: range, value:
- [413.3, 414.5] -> 11.35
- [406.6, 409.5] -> 11.23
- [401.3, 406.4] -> 11.01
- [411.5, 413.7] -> 11.56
